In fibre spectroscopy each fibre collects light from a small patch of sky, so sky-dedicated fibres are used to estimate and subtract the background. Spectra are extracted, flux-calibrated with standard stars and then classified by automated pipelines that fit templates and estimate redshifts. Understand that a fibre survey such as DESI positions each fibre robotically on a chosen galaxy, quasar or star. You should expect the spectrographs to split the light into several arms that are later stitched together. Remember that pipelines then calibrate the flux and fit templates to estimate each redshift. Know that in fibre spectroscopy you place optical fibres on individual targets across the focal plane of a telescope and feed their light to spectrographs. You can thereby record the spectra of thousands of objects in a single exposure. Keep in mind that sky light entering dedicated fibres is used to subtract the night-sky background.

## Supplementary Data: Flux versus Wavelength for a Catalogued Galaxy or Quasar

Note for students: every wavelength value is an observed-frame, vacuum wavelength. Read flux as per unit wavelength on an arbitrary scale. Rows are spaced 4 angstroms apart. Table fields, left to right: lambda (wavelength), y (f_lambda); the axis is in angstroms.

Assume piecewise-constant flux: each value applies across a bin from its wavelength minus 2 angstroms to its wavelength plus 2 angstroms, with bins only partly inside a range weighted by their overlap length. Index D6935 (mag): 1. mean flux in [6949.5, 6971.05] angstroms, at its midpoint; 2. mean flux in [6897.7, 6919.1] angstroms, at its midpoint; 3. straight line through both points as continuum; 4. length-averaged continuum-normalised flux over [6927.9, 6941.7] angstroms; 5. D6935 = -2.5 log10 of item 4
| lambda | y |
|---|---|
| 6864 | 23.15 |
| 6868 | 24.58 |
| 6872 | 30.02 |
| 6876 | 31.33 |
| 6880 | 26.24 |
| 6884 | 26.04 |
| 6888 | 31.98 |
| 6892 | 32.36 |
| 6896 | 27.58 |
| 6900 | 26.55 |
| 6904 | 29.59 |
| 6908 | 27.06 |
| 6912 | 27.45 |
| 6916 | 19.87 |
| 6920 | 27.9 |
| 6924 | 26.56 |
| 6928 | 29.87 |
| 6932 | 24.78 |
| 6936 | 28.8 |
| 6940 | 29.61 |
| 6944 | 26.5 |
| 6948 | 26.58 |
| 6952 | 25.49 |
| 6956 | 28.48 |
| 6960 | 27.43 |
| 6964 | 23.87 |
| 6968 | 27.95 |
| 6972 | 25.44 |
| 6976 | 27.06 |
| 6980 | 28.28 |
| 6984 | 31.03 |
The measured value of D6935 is -0.06 mag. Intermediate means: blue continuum 26.2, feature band 28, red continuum 26.6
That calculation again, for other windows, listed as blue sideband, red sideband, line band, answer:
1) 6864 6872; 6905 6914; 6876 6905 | -0.08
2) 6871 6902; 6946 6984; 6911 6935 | 0.08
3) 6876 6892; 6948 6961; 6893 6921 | 0.07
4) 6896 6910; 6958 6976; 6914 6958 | 0.01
